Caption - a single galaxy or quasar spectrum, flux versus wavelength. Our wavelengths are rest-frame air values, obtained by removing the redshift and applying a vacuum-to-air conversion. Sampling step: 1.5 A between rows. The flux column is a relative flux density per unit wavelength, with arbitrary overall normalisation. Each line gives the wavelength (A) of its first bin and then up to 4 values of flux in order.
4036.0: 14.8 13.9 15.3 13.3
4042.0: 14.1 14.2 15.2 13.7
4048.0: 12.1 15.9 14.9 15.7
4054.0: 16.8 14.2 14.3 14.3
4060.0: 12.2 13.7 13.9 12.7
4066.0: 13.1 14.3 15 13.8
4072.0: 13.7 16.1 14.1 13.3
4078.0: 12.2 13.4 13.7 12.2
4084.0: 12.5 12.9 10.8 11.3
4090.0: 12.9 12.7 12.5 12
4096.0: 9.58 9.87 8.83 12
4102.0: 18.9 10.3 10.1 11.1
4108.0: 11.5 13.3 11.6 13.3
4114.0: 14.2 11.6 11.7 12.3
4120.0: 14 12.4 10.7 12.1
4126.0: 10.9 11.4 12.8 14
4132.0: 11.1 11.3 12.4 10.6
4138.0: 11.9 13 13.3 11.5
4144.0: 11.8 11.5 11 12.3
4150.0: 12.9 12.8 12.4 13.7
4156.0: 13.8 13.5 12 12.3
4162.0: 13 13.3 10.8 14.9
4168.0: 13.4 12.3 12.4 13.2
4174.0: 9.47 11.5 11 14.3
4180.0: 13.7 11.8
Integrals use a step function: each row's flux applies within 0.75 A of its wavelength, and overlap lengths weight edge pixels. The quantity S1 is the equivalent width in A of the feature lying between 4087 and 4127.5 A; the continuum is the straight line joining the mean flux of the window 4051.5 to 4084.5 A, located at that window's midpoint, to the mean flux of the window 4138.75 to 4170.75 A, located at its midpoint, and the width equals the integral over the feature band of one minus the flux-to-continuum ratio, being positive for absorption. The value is 4.2 A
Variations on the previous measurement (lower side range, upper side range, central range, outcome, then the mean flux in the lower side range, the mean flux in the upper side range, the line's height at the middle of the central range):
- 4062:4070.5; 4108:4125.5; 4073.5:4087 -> 0.34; 13.8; 12.4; 13.4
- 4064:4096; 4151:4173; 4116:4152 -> 2.48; 13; 12.9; 13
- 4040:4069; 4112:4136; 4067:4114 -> 2.09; 14.2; 12.2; 13.2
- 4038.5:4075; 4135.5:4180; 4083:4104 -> 2.53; 14.3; 12.4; 13.6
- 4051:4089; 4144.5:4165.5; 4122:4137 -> 1.29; 13.6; 12.5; 12.9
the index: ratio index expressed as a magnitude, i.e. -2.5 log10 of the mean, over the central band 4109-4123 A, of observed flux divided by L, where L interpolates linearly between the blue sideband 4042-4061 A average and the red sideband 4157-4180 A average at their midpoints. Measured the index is 0.07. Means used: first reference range 14.4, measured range 12.6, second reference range 12.5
